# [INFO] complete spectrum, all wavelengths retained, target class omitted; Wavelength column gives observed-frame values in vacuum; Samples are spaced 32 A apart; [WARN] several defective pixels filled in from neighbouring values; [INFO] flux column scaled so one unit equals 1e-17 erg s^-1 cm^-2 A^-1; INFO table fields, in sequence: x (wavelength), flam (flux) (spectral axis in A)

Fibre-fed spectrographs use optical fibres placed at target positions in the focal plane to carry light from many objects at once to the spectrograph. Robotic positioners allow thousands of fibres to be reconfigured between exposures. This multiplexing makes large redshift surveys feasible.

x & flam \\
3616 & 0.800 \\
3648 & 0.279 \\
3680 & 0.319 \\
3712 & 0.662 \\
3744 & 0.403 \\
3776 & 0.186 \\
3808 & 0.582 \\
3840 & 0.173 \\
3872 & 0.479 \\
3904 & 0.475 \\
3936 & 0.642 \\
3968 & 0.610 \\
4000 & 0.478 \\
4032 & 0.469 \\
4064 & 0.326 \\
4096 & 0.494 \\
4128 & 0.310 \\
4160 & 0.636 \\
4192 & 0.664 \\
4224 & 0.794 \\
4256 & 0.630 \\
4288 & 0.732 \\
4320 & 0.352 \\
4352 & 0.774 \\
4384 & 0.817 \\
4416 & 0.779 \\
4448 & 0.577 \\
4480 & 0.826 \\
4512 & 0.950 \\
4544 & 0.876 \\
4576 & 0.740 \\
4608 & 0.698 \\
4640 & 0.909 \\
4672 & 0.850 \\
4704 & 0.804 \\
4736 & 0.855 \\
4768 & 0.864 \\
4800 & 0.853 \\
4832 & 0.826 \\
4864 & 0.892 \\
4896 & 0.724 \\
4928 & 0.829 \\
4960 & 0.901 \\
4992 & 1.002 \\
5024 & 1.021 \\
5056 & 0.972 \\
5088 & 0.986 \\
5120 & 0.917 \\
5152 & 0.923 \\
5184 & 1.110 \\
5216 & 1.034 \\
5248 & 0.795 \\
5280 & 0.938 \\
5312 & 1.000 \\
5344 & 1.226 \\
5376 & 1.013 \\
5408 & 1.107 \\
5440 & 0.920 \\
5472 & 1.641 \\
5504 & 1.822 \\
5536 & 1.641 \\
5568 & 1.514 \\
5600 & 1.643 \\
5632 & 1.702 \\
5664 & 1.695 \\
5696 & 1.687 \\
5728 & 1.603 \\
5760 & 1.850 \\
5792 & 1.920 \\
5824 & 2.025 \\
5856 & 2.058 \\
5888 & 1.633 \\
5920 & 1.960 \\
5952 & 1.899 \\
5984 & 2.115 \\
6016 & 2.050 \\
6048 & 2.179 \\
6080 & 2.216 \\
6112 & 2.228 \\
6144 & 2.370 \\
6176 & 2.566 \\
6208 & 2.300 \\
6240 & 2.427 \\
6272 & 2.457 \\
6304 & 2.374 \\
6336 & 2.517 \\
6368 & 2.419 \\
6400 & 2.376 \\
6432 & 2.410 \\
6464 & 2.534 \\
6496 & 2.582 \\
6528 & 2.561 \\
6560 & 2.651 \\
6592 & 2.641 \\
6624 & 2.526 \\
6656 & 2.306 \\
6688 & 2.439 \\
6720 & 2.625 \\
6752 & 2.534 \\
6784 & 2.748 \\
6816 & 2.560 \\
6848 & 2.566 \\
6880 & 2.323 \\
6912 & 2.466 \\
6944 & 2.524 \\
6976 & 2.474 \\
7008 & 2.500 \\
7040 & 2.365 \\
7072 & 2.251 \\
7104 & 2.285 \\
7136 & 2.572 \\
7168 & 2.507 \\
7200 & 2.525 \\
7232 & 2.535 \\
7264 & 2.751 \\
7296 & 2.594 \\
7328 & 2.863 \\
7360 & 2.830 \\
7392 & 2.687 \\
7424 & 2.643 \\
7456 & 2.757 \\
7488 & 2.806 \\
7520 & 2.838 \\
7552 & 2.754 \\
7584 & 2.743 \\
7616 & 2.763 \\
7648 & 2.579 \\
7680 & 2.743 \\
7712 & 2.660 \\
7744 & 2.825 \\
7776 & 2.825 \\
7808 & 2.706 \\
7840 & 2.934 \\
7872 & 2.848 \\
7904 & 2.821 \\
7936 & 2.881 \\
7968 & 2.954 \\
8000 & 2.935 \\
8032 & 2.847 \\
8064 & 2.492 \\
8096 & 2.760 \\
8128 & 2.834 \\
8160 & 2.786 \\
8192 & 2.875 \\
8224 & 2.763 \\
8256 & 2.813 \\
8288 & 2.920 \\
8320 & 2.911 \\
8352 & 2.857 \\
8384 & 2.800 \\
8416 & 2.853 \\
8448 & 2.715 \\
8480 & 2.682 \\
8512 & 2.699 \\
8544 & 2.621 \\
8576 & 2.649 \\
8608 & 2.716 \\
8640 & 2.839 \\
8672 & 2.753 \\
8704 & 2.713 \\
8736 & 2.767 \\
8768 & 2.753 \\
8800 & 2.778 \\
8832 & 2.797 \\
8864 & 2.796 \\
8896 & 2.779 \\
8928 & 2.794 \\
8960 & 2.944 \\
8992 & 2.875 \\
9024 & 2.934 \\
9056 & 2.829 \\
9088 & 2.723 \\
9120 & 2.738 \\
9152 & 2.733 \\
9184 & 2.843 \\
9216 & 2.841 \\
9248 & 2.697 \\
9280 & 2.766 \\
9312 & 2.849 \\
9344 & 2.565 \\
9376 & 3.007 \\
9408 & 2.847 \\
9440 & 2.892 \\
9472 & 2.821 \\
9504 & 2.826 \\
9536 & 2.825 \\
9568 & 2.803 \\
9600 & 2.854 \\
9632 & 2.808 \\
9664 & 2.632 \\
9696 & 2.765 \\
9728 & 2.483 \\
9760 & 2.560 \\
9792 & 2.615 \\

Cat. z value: 0.369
